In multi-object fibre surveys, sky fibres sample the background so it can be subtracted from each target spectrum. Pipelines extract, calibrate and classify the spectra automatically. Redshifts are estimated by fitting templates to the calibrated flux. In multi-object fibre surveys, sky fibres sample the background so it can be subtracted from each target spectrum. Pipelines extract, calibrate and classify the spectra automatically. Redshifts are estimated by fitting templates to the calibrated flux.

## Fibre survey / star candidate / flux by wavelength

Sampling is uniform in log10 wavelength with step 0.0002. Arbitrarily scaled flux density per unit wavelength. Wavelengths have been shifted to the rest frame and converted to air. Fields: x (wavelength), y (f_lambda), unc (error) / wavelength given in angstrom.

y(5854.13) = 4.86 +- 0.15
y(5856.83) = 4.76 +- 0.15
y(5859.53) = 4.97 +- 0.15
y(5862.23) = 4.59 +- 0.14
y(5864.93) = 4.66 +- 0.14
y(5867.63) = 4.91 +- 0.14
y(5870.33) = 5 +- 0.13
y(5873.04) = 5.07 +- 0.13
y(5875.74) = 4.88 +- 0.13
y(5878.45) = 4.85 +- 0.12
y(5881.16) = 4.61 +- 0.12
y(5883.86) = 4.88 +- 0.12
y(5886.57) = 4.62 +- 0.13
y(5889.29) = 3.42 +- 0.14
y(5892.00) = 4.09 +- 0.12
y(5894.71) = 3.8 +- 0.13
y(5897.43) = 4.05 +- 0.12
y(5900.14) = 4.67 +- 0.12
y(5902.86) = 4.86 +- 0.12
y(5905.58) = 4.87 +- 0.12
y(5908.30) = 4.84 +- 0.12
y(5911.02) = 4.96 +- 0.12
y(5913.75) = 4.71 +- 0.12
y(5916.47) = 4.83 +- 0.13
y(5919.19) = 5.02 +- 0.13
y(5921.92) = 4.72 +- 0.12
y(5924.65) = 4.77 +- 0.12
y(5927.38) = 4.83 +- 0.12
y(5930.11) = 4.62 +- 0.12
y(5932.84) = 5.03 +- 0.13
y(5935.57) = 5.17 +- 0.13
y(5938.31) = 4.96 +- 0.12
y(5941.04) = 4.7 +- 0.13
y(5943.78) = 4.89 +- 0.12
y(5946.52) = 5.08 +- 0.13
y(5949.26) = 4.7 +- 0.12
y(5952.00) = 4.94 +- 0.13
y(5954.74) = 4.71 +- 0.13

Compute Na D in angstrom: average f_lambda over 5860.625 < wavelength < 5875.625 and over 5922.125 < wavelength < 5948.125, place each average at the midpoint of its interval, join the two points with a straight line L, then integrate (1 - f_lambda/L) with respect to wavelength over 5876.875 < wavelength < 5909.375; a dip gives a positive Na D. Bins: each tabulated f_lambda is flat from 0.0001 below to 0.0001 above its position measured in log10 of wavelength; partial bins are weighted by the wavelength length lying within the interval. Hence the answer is 2.7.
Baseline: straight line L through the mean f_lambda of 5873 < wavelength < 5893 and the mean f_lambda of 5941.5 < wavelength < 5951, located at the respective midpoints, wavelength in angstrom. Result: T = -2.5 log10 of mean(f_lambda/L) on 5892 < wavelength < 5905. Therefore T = 0.06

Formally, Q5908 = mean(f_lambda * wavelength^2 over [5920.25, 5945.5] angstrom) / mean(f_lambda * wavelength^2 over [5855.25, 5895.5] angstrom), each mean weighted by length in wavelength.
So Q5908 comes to 1.1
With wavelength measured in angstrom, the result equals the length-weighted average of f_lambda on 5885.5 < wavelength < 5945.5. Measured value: 4.66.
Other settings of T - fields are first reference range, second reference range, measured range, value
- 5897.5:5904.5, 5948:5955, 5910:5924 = -0.03 mag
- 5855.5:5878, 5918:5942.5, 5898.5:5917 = 0.01 mag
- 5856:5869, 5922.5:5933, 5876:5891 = 0.07 mag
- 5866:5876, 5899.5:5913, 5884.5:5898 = 0.21 mag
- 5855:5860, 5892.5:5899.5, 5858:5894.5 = -0.04 mag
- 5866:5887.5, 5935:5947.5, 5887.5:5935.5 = 0.07 mag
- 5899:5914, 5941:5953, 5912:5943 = 0.00 mag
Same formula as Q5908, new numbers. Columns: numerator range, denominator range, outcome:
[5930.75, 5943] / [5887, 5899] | 1.28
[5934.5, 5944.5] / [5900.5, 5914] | 1.03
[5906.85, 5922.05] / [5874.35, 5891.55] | 1.09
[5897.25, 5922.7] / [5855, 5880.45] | 1.00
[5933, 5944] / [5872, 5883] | 1.04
